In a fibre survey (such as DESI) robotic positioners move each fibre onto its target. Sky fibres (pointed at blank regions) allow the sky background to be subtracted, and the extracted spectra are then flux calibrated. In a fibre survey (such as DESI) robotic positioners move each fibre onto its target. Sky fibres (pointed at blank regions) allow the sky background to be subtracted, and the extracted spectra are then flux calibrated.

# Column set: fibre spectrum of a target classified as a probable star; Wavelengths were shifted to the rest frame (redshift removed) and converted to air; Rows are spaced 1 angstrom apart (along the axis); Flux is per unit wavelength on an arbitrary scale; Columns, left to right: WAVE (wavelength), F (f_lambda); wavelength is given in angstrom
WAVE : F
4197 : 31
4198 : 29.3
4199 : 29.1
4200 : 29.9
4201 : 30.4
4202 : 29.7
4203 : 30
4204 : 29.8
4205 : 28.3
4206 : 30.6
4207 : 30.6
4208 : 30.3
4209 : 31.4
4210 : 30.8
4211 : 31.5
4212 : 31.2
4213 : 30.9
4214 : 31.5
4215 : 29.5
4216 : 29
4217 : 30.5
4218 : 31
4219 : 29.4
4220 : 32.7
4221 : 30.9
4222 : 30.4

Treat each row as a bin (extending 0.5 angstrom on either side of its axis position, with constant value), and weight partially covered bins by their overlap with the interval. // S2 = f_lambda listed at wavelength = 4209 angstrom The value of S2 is 31.4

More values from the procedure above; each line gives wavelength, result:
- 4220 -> 32.7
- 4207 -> 30.6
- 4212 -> 31.2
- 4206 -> 30.6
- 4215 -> 29.5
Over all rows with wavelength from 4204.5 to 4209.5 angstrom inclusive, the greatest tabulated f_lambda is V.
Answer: 31.4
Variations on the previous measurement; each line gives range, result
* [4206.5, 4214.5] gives 31.5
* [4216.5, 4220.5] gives 32.7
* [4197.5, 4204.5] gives 30.4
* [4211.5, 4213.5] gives 31.2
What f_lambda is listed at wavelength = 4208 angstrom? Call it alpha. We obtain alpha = 30.3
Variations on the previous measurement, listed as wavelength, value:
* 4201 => 30.4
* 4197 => 31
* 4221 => 30.9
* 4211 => 31.5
